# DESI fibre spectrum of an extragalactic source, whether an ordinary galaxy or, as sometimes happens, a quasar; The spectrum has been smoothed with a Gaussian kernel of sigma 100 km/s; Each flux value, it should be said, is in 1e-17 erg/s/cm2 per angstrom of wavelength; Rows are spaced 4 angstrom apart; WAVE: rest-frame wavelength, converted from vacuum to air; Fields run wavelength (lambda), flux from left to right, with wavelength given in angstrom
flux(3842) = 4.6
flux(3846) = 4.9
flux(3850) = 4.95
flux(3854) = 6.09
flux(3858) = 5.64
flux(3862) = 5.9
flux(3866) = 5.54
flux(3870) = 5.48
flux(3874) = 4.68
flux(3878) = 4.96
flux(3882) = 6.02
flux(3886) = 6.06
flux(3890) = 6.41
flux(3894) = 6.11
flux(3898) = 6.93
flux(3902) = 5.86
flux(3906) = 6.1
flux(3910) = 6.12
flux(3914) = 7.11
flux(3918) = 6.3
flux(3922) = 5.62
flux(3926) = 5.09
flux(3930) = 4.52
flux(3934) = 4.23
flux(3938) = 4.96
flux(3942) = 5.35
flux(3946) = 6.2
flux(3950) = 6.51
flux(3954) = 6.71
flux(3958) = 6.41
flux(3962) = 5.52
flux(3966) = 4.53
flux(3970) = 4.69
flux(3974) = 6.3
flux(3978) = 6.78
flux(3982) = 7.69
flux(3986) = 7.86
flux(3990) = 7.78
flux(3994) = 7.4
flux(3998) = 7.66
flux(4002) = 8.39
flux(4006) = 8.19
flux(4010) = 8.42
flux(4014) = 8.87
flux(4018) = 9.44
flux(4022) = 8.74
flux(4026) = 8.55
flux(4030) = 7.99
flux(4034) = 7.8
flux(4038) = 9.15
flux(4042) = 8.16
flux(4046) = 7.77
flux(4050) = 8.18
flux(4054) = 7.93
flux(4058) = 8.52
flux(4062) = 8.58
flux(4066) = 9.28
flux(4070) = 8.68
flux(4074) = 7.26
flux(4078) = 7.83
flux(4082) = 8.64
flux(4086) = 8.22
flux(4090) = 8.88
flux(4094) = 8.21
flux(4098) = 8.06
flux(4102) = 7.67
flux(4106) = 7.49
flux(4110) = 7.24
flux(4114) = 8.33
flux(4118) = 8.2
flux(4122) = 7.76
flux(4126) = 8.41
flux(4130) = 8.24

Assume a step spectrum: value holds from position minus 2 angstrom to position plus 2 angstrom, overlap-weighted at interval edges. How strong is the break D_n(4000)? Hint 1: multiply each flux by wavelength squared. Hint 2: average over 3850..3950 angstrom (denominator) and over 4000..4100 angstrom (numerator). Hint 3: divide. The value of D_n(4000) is 1.6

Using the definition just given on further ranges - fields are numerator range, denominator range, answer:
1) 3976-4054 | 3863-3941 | 1.52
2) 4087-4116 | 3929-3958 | 1.54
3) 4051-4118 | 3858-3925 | 1.52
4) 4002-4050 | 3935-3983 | 1.48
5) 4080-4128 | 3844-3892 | 1.64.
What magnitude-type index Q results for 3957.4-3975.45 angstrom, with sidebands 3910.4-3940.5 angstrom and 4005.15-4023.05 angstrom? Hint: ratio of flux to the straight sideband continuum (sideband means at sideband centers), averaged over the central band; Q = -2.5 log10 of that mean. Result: 0.28 mag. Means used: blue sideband 5.44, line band 5.39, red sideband 8.77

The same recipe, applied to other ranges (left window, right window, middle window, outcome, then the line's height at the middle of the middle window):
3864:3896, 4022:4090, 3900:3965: 0.12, 6.45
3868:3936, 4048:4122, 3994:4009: -0.14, 7.06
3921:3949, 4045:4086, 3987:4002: -0.17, 6.59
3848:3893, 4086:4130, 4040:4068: -0.12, 7.49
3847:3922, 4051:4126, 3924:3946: 0.29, 6.45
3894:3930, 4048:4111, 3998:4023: -0.18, 7.3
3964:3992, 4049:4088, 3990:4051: -0.13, 7.36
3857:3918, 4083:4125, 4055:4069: -0.15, 7.63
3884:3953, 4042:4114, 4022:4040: -0.13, 7.48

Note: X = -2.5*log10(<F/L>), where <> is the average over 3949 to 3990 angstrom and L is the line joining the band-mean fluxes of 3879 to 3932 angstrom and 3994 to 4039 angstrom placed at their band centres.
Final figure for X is 0.16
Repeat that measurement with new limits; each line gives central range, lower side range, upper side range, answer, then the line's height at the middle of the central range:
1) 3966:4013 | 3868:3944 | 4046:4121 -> -0.064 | 6.85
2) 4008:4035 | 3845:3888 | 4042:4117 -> -0.156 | 7.43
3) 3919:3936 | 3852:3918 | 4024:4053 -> 0.307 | 6.58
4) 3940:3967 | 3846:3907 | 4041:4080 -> 0.143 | 6.78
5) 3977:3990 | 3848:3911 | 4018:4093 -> -0.033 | 7.32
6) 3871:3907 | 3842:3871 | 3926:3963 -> -0.076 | 5.49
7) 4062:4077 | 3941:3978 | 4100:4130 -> -0.152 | 7.3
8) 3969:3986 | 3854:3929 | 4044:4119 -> 0.044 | 6.91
